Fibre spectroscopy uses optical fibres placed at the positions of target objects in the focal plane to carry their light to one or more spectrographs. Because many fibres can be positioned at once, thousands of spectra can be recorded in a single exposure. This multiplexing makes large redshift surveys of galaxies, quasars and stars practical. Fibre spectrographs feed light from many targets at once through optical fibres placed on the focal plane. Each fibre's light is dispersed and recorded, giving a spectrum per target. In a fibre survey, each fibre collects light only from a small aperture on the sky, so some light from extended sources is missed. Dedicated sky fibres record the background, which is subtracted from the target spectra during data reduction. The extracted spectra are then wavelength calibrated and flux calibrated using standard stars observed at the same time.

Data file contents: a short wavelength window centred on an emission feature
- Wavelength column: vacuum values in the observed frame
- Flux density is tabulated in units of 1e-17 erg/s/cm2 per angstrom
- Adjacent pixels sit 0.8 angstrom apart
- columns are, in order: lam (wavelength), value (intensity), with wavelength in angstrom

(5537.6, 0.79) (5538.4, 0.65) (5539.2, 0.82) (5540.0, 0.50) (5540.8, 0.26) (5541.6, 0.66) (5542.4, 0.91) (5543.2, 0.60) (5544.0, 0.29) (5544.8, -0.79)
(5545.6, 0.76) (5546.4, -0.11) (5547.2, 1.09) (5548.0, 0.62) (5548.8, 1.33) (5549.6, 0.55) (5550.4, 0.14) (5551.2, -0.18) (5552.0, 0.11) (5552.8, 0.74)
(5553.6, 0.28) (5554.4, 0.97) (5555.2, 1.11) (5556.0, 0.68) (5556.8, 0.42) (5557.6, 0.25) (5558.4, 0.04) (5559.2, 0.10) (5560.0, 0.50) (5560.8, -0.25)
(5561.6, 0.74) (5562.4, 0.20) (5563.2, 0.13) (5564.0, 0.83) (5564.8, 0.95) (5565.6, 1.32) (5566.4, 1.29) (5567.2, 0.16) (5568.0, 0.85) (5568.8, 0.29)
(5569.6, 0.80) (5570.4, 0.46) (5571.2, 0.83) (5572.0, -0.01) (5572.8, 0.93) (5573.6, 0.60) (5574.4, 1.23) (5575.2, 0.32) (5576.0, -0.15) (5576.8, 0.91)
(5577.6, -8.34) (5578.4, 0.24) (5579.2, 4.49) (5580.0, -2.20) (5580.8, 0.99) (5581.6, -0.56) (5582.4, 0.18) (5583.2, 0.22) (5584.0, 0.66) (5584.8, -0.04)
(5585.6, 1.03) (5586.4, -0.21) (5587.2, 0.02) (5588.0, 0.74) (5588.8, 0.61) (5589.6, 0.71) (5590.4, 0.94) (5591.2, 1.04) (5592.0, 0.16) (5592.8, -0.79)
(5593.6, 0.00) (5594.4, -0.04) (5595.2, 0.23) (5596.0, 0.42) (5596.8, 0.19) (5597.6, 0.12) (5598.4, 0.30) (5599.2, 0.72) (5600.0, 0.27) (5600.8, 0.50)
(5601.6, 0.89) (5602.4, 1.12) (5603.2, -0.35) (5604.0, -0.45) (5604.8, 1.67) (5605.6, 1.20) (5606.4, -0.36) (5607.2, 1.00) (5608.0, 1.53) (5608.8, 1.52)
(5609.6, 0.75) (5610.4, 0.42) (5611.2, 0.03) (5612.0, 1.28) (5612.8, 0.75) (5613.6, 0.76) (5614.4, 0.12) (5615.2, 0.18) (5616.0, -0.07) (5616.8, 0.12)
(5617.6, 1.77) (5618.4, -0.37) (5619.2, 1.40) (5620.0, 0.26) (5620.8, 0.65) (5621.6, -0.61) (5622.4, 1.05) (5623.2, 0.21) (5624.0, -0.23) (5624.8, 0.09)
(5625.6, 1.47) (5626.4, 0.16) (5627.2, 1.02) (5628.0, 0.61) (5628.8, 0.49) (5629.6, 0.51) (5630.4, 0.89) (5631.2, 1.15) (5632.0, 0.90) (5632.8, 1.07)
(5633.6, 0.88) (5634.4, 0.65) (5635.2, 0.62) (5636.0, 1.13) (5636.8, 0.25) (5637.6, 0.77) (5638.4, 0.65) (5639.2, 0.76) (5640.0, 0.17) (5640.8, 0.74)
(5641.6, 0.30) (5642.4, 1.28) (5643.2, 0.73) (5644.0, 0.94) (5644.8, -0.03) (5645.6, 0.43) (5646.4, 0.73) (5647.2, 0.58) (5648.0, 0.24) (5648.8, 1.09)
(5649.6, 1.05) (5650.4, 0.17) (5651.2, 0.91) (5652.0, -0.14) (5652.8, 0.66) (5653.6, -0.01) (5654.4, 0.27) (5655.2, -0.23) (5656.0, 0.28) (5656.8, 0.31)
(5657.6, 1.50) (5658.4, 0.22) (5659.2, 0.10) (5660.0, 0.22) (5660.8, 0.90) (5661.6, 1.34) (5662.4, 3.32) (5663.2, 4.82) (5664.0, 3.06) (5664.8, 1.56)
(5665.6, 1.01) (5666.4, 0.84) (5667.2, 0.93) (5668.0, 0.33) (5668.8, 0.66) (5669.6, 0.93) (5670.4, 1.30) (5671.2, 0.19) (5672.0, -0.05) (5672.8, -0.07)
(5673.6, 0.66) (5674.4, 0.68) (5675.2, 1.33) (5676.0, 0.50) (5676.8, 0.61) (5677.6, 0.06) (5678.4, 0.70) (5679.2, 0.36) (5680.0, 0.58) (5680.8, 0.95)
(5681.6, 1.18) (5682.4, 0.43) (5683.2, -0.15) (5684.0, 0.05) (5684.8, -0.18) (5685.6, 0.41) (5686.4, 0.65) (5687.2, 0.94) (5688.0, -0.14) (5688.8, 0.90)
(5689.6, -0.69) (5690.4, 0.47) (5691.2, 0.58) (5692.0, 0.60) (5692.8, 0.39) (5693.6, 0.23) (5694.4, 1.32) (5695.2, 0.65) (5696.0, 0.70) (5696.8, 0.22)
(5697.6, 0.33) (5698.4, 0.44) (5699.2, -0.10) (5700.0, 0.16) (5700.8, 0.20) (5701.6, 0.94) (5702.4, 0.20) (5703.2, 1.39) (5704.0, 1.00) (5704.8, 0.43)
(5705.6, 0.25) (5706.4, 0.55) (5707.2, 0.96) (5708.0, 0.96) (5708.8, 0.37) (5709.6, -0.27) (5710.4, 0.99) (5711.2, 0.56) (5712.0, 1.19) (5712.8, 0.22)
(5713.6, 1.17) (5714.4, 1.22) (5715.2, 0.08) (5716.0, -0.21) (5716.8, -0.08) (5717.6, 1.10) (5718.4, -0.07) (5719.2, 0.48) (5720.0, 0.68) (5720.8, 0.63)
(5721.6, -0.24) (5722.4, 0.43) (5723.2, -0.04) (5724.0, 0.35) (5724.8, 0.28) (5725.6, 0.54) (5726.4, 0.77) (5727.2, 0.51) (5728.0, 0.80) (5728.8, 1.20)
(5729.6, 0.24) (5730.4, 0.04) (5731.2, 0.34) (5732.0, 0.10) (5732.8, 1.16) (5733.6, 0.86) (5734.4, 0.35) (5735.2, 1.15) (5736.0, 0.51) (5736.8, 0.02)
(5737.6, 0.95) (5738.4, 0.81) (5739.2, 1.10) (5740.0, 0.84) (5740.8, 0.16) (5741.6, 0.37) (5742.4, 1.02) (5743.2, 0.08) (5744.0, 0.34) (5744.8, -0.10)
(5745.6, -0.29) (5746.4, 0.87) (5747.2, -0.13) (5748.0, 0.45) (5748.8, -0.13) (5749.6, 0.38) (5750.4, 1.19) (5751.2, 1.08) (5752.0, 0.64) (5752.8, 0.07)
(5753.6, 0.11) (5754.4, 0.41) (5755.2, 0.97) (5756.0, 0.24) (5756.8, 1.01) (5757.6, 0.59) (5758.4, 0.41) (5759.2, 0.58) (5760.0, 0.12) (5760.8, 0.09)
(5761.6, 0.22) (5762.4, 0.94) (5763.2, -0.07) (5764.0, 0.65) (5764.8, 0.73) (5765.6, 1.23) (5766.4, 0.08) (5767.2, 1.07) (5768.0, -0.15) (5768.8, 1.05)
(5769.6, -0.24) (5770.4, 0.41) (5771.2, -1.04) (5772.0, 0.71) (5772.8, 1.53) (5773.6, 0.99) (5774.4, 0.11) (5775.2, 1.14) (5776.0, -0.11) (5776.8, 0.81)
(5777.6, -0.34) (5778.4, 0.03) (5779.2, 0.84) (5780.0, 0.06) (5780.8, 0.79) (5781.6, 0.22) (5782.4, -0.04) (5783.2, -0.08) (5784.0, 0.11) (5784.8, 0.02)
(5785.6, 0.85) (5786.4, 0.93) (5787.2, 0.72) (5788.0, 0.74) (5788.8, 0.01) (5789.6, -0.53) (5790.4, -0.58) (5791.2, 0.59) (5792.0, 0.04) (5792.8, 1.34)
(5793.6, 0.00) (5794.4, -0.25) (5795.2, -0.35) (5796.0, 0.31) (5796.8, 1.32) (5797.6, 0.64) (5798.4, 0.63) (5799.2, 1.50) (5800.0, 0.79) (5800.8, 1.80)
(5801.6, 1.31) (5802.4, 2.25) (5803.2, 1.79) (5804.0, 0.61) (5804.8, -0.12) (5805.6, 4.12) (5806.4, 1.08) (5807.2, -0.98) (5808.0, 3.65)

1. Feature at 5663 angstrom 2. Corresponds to [O III]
